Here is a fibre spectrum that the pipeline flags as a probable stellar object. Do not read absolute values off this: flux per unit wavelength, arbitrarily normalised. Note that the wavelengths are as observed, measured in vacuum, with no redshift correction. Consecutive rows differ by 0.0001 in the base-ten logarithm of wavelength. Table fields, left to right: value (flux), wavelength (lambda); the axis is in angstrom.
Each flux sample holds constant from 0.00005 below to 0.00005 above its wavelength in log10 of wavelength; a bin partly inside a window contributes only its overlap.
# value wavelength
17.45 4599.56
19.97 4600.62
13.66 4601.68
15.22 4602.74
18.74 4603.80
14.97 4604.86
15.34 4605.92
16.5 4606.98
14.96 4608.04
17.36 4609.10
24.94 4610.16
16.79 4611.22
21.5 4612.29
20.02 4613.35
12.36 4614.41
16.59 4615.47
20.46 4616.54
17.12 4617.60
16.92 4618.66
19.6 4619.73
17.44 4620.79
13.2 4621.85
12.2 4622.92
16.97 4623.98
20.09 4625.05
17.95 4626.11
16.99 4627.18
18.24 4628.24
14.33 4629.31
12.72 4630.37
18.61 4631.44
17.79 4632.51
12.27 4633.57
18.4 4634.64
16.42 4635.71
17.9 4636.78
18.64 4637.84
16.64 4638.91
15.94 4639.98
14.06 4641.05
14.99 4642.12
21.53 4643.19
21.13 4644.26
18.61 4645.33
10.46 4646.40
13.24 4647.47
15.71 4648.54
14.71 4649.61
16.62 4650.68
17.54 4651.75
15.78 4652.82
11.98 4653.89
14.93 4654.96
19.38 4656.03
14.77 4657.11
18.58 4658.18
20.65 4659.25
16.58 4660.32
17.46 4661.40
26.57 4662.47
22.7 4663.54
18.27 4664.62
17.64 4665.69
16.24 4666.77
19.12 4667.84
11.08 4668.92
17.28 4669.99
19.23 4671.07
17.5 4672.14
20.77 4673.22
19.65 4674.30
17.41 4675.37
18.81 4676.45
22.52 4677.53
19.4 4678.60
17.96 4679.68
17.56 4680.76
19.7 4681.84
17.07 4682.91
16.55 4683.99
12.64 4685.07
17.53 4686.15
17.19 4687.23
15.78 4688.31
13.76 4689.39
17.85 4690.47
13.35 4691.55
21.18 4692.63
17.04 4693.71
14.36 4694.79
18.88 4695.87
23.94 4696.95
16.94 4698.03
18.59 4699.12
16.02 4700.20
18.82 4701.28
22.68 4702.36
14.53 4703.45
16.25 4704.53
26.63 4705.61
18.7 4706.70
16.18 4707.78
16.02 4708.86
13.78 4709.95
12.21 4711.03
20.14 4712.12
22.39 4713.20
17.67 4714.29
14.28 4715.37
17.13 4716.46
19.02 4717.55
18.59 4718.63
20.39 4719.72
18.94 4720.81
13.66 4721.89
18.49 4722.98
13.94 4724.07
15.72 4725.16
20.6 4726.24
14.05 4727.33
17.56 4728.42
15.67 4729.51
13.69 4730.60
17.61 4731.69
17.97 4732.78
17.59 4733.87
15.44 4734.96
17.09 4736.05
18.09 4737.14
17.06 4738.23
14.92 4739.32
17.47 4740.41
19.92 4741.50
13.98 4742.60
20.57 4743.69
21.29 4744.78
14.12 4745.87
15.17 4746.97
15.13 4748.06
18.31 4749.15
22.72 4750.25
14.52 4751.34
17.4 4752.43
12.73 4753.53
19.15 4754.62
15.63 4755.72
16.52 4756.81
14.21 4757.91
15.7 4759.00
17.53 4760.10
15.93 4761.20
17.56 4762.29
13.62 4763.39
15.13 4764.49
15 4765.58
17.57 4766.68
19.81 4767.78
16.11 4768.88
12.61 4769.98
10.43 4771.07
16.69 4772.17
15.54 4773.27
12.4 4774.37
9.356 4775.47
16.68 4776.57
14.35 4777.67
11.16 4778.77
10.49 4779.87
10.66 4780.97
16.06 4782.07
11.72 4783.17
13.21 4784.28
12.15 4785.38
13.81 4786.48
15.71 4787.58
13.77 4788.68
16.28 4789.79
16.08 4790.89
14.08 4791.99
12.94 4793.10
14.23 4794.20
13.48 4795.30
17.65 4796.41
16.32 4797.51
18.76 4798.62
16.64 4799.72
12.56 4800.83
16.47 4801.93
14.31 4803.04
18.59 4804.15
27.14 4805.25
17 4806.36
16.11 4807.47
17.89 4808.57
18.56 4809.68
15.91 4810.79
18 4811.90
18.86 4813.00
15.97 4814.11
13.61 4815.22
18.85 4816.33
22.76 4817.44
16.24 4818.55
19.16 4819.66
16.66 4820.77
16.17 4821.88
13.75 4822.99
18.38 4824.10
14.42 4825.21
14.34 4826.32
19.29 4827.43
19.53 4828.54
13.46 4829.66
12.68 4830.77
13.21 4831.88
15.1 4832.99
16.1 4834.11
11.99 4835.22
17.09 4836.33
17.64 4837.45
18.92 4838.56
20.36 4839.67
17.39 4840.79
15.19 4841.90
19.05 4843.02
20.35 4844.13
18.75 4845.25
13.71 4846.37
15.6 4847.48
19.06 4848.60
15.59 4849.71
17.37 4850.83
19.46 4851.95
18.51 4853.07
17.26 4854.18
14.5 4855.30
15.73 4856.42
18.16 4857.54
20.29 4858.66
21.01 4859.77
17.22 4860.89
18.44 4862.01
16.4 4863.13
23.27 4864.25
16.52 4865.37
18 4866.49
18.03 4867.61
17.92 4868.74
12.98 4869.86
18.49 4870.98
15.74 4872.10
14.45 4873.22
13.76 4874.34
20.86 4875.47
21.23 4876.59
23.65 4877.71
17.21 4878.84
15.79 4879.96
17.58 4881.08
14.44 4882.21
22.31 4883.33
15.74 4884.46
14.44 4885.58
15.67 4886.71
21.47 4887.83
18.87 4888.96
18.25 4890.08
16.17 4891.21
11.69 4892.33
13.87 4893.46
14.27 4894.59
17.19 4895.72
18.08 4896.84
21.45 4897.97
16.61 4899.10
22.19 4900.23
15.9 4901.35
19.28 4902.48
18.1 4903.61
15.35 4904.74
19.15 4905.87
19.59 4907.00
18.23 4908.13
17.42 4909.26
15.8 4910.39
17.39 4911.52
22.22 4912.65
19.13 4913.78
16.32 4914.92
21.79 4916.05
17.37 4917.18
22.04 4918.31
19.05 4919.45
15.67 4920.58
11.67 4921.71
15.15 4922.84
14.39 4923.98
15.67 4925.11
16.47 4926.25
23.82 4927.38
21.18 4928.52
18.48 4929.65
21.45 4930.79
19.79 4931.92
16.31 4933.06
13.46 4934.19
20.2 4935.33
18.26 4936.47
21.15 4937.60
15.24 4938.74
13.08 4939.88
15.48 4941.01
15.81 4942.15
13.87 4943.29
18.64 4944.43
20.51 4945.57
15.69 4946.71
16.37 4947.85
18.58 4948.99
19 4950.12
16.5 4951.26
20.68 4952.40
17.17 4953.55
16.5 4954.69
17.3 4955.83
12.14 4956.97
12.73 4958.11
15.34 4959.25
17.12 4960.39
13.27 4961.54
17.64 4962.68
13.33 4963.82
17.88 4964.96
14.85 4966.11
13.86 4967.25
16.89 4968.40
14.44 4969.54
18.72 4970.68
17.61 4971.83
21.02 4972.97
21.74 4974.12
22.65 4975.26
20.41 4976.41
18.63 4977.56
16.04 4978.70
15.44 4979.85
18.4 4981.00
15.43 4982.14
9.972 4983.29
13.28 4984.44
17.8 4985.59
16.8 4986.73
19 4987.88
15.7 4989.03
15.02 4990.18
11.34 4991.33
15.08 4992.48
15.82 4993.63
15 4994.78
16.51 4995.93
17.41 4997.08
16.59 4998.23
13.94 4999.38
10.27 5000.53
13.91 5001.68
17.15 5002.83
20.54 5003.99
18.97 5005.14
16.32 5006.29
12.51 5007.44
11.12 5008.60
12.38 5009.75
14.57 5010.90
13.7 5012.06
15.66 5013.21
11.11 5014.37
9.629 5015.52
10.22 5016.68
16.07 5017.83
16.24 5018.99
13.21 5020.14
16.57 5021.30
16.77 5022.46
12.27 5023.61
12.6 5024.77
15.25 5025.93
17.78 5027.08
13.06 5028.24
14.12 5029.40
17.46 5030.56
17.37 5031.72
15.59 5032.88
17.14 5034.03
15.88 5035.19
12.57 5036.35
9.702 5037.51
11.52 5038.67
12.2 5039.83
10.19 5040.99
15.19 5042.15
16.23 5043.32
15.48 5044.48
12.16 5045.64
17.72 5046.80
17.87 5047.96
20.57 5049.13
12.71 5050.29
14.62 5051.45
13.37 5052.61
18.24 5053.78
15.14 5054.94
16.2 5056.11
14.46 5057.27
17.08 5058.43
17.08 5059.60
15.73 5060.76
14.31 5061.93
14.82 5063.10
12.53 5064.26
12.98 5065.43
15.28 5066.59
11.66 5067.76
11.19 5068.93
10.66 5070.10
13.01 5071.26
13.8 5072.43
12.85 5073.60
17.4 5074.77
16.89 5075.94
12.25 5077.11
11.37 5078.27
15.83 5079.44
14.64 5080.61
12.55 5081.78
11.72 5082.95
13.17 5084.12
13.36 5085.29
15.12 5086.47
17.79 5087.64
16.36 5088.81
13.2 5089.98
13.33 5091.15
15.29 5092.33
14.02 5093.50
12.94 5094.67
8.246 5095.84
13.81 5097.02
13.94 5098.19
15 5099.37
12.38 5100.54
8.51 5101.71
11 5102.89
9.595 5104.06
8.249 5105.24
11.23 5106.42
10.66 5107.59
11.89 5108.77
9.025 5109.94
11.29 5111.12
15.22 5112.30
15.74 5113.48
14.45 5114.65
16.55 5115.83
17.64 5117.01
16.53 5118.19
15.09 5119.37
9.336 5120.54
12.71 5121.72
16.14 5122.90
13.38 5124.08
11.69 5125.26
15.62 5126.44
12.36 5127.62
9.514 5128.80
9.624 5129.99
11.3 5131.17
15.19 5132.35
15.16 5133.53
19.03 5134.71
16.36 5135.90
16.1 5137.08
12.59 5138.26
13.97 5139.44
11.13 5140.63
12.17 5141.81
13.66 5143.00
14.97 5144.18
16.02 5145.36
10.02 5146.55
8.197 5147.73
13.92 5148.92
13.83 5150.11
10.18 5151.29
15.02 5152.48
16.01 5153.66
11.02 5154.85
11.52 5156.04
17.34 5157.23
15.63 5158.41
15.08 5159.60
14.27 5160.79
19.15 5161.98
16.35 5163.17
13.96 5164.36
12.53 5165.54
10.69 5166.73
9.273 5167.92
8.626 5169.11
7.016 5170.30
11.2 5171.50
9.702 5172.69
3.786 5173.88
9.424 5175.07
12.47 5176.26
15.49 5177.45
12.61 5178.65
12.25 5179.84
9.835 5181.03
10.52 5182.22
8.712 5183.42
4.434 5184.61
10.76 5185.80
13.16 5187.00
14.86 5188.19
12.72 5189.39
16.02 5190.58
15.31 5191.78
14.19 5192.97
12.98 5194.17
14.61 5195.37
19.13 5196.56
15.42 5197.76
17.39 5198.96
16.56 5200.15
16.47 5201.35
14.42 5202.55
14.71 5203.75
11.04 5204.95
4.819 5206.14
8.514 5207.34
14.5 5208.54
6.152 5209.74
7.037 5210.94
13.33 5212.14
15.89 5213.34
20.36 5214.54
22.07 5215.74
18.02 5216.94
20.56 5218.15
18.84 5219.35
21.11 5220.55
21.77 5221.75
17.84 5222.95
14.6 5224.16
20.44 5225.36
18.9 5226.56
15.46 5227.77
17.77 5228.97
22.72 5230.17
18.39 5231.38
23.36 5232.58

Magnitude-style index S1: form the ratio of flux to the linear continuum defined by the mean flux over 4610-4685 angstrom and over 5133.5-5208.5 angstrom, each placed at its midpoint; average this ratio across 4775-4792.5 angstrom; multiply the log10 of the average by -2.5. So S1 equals 0.199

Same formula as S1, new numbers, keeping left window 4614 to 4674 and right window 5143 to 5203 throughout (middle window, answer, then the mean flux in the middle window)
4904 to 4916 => -0.215 mag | 18.2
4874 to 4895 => -0.143 mag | 17.3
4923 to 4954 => -0.196 mag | 17.6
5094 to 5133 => 0.063 mag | 12.6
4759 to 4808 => 0.058 mag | 15.1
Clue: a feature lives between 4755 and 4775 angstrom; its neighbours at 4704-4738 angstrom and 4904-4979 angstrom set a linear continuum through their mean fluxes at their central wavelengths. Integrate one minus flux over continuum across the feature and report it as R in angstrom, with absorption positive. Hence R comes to 2.1 angstrom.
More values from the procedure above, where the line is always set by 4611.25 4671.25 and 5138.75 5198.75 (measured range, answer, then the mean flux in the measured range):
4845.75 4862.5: -2.4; 17.5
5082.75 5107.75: 1.0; 12.7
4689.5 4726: -2.7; 17.7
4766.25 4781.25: 1.9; 13.9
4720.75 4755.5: -1.4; 16.9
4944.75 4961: -2.7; 16.8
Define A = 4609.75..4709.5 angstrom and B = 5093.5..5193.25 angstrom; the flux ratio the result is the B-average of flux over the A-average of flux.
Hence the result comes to 0.73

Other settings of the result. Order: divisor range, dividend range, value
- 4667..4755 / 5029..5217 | 0.77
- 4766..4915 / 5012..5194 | 0.81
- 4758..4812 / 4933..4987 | 1.10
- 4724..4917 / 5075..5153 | 0.79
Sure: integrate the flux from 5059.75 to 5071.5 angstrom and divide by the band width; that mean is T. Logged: 13.4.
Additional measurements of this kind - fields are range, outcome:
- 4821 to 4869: 17.1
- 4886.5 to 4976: 17.4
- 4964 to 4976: 17.8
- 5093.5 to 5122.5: 12.6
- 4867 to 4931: 17.7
